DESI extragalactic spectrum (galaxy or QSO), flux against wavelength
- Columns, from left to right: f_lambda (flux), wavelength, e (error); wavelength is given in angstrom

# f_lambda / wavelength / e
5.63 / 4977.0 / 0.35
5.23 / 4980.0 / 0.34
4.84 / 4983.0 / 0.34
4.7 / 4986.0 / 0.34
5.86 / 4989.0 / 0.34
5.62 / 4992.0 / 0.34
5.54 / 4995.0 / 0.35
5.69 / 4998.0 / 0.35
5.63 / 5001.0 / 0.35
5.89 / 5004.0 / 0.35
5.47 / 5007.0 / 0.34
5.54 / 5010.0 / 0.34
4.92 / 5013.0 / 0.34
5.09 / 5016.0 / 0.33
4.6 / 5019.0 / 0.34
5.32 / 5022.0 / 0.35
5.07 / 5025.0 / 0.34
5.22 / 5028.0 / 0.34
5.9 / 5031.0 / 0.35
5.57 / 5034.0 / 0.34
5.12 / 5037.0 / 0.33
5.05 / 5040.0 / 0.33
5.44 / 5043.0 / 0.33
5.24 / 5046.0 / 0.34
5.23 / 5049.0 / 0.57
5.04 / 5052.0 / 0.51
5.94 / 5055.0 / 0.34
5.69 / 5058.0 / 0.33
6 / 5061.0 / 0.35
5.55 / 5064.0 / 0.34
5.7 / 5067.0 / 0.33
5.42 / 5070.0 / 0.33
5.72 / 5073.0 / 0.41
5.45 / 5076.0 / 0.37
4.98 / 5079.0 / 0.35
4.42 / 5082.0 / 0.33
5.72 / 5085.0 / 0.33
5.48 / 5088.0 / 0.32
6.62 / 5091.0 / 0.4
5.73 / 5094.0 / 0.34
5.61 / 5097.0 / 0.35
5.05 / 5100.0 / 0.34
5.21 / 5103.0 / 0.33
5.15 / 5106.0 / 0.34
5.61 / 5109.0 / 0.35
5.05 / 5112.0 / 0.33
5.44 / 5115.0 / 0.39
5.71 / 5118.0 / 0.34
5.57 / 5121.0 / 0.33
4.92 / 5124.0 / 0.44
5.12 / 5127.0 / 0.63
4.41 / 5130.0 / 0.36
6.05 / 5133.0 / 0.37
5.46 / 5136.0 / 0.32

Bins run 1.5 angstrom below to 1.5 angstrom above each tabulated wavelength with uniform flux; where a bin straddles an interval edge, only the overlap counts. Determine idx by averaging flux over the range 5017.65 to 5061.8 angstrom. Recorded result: 5.35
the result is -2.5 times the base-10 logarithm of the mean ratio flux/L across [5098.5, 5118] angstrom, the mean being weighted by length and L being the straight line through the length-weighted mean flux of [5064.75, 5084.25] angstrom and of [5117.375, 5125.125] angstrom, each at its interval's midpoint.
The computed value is 0.02 mag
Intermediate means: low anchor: 5.31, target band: 5.29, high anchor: 5.39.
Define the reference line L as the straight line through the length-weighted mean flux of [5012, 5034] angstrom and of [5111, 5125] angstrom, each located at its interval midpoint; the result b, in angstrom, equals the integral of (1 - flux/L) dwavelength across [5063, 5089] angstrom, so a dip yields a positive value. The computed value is -0.4 angstrom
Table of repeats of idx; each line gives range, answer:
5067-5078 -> 5.53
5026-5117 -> 5.44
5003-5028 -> 5.22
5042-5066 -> 5.52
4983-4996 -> 5.36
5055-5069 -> 5.75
